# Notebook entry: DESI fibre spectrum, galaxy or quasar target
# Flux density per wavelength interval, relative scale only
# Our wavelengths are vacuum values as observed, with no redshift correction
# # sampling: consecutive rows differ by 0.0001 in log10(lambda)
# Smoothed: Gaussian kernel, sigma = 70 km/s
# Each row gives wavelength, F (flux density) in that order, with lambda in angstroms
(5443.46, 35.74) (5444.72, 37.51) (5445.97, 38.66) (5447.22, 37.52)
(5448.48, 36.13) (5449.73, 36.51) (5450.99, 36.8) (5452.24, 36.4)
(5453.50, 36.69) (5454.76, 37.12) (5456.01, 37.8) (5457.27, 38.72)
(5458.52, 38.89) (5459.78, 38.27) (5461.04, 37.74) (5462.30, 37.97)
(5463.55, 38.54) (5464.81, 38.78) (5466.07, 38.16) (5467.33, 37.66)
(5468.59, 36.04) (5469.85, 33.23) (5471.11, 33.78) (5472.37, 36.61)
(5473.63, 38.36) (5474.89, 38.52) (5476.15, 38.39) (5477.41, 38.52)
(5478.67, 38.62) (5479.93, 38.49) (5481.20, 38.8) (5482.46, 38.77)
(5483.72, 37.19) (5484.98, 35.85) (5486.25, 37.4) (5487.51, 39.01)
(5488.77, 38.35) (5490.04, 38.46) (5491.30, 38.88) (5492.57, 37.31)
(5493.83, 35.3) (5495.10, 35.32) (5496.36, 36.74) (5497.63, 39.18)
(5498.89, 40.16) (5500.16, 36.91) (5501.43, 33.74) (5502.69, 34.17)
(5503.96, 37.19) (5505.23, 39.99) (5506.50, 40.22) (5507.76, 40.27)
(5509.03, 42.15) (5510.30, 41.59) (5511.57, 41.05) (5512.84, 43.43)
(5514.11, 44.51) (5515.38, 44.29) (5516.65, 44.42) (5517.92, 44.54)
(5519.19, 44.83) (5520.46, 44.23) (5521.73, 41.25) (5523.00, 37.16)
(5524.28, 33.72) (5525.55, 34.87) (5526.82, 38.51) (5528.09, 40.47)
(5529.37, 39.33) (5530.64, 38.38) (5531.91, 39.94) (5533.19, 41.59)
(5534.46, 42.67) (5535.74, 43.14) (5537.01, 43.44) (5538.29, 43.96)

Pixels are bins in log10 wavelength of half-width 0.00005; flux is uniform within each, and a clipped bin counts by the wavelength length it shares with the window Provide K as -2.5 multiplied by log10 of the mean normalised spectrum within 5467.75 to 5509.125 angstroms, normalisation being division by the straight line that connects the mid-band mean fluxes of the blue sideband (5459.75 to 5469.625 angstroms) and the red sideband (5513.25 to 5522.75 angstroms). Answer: 0.08 mag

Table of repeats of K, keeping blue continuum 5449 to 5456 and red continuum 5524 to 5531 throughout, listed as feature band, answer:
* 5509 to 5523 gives -0.15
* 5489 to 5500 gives -0.01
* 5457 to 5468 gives -0.04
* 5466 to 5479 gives 0.00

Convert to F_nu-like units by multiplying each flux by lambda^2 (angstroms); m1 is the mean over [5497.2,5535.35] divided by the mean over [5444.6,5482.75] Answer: 1.09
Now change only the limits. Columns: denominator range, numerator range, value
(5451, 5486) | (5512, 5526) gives 1.13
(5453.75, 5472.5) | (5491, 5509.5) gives 1.03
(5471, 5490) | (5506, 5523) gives 1.14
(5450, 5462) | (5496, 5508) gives 1.02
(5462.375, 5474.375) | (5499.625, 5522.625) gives 1.13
